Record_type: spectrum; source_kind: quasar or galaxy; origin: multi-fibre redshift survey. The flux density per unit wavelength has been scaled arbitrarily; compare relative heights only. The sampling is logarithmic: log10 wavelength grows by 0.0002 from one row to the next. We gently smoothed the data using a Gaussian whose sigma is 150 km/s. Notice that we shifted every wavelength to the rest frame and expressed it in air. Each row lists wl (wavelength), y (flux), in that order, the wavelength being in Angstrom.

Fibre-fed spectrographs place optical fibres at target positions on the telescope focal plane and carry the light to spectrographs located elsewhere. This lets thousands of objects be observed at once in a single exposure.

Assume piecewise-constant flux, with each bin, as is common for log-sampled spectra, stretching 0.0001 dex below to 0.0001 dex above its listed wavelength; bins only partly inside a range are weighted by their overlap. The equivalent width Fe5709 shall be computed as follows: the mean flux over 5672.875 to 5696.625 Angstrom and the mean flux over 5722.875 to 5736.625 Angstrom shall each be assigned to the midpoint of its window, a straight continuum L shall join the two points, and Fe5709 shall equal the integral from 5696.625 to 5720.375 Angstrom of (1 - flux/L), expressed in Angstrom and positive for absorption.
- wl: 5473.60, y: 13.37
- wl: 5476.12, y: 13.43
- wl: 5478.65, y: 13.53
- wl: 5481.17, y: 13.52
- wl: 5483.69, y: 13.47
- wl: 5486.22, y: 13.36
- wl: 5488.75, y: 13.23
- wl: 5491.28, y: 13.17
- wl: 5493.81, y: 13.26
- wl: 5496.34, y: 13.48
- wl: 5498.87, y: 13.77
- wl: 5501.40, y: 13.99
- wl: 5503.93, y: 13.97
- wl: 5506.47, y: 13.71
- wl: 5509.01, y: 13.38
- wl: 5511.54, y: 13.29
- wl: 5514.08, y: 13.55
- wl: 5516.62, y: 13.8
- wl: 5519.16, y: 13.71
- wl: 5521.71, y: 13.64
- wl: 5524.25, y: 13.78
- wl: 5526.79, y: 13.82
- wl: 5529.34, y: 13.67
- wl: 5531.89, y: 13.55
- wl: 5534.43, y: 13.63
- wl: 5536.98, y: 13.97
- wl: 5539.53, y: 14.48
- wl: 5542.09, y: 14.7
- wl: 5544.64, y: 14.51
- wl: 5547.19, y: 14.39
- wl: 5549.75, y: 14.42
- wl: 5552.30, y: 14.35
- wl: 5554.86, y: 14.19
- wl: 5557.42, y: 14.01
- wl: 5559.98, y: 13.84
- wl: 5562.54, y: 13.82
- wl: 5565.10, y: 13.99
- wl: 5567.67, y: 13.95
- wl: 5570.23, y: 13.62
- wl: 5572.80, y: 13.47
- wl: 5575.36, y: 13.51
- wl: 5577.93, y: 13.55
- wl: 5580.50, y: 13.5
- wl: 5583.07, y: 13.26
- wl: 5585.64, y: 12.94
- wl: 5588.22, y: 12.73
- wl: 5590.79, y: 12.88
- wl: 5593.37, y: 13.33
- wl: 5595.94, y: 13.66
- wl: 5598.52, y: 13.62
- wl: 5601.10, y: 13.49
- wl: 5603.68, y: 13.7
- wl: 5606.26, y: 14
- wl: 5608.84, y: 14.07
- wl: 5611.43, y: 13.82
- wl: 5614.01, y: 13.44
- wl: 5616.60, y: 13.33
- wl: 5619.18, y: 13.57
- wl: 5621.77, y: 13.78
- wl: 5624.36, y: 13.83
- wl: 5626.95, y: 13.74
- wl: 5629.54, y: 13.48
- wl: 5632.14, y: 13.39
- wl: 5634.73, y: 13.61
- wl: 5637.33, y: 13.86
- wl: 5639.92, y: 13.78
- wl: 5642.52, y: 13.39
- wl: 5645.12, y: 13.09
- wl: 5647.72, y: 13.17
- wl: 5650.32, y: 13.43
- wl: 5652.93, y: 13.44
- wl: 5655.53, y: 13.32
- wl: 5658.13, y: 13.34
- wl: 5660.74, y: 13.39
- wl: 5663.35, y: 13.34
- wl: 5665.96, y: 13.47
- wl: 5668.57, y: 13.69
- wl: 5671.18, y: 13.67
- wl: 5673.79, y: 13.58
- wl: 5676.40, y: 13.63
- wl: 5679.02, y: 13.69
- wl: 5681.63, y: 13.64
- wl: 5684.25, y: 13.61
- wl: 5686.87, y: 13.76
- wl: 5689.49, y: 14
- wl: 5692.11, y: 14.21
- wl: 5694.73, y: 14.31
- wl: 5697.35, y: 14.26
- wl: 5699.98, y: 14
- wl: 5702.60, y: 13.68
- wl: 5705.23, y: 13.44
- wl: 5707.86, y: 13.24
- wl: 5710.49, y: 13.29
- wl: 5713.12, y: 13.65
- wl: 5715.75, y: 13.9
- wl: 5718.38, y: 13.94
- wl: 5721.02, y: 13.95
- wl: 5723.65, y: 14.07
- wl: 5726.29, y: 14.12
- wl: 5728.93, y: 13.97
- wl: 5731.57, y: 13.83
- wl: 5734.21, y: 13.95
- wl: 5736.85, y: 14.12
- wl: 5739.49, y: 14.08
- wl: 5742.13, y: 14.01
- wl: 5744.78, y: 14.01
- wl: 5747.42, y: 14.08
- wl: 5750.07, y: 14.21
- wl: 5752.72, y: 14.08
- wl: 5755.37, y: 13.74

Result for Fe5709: 0.4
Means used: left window 13.8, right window 14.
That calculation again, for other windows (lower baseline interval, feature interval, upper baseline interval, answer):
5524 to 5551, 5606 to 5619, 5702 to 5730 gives 0.2 Angstrom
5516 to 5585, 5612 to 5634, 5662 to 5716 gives 0.3 Angstrom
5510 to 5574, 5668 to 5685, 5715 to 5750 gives 0.4 Angstrom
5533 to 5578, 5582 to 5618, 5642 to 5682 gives 0.9 Angstrom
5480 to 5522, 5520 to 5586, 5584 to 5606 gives -2.2 Angstrom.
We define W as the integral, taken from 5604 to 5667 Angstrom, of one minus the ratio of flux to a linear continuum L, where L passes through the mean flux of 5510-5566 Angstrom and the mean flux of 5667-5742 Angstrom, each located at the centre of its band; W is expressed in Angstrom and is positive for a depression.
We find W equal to 1.5 Angstrom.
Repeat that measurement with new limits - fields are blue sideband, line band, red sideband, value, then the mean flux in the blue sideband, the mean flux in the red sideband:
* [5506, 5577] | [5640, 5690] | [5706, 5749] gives 1.4 Angstrom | 13.9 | 13.9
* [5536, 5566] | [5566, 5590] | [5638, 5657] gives 1.0 Angstrom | 14.2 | 13.4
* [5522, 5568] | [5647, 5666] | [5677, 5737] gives 0.7 Angstrom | 14.1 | 13.8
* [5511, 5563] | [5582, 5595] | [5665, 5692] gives 0.8 Angstrom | 14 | 13.7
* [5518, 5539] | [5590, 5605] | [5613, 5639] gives 0.2 Angstrom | 13.7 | 13.6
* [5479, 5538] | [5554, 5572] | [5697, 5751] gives -0.3 Angstrom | 13.6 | 13.9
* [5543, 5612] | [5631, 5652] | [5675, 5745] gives 0.5 Angstrom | 13.7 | 13.9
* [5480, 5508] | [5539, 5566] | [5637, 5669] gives -1.5 Angstrom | 13.5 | 13.4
